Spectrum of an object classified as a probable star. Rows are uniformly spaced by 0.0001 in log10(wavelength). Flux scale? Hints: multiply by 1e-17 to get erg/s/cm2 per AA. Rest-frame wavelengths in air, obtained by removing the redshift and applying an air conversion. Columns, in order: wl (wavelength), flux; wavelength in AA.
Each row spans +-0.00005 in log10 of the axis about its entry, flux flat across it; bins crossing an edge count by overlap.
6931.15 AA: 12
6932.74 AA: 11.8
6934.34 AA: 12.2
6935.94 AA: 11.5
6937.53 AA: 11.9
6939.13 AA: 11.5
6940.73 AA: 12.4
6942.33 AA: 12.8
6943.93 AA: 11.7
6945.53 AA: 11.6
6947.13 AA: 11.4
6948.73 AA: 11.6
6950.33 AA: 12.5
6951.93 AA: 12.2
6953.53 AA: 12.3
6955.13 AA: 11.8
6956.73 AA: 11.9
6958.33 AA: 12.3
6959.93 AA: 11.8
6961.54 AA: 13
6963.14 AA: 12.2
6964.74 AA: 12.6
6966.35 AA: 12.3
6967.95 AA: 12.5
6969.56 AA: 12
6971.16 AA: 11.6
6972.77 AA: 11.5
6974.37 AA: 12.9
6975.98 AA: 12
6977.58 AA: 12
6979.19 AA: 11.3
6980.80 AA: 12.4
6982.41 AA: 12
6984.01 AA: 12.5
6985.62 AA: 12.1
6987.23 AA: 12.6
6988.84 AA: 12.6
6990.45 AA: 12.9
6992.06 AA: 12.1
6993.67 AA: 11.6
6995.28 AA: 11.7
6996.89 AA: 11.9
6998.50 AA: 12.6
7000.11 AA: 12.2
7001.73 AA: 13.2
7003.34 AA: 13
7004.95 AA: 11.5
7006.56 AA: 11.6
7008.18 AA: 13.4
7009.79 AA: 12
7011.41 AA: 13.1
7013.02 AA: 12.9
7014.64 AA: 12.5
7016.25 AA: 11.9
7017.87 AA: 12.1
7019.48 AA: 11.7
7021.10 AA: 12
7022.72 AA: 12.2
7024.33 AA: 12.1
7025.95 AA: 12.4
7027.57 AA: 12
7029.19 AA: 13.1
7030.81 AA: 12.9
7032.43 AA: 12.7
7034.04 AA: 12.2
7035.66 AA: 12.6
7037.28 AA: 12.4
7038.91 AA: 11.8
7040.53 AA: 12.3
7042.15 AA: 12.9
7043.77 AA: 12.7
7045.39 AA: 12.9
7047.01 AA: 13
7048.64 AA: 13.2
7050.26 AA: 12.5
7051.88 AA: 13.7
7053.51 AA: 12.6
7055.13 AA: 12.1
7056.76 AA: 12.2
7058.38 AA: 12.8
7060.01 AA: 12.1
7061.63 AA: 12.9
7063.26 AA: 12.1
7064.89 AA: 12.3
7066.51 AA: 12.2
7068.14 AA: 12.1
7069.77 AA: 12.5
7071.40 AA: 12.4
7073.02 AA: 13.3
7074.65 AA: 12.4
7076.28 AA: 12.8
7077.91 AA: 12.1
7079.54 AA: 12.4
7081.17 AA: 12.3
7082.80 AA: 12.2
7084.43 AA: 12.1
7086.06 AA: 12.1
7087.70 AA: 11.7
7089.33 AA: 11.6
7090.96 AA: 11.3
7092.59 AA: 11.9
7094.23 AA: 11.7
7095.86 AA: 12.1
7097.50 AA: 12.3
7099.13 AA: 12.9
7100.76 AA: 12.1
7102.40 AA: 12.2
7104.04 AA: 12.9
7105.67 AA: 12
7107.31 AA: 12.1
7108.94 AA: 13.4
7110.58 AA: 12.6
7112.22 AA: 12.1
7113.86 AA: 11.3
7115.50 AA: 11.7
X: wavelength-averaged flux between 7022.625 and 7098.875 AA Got 12.4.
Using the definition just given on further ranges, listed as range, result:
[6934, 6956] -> 12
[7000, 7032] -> 12.4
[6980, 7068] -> 12.4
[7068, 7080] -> 12.5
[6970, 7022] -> 12.2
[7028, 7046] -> 12.6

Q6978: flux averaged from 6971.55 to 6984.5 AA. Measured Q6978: 12.1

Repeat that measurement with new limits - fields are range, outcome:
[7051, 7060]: 12.6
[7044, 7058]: 12.8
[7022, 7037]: 12.5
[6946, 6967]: 12.1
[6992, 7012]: 12.3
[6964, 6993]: 12.2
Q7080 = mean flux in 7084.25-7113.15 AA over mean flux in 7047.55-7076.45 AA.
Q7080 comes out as 1.0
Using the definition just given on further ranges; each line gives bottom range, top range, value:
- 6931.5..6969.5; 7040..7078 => 1.04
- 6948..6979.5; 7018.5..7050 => 1.03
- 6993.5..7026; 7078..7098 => 0.98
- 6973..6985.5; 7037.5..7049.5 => 1.04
